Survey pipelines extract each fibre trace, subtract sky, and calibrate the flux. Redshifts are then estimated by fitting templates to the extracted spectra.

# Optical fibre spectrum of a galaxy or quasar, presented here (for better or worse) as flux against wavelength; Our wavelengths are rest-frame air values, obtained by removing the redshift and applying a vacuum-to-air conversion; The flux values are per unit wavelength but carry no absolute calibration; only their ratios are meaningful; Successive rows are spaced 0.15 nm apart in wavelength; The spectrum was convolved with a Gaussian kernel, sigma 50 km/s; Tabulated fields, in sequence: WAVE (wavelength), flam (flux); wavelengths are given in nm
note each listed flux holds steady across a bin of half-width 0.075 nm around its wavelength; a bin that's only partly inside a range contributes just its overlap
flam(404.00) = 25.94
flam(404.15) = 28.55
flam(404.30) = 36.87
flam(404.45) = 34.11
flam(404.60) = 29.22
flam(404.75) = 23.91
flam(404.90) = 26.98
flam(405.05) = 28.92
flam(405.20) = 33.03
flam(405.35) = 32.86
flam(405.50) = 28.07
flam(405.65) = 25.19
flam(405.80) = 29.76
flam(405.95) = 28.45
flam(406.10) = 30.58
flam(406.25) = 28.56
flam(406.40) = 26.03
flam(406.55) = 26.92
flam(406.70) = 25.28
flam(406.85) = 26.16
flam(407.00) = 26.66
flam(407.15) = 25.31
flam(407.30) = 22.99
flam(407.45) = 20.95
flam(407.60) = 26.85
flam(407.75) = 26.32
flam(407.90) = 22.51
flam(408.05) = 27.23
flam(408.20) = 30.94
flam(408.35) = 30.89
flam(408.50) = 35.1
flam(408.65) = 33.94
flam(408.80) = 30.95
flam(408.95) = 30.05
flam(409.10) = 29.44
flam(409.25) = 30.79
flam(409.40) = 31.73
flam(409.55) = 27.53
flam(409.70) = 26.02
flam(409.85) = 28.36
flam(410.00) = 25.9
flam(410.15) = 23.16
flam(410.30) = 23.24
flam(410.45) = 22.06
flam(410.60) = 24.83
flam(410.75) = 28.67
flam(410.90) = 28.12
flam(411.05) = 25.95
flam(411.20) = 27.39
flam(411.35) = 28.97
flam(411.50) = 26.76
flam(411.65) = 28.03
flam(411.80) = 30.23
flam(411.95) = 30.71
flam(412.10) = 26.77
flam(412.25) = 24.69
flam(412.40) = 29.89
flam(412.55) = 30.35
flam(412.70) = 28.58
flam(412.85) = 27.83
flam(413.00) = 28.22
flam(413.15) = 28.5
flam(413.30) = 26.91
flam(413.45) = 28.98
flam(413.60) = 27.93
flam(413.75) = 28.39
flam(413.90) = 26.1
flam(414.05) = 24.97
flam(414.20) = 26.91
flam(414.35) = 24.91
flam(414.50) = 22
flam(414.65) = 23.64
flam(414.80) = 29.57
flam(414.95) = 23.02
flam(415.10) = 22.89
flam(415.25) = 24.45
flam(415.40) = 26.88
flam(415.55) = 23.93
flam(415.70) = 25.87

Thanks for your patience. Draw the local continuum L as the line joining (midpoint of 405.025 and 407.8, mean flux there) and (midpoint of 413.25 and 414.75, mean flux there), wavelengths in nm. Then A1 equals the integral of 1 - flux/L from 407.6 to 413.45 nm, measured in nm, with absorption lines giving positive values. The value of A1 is -0.31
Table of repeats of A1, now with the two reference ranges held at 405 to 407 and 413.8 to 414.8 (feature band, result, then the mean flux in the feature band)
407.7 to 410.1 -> -0.170 nm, 29.2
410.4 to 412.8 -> -0.134 nm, 27.7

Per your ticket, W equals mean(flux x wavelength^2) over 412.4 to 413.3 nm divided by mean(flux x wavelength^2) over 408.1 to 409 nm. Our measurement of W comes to 0.9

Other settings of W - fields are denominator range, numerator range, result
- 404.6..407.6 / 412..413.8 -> 1.07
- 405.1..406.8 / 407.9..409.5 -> 1.09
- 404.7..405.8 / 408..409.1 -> 1.11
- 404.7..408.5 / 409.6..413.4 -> 1.02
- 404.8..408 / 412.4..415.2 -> 1.02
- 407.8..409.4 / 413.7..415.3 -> 0.86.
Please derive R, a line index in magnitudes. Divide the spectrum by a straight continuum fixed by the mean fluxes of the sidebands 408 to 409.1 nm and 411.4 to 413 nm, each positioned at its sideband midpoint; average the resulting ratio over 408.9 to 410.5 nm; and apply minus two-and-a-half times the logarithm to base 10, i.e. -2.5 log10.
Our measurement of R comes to 0.12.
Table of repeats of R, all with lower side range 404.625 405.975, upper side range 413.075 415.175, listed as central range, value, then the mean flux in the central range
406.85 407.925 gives 0.14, 24.7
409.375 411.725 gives 0.02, 26.6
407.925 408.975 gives -0.12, 30.9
